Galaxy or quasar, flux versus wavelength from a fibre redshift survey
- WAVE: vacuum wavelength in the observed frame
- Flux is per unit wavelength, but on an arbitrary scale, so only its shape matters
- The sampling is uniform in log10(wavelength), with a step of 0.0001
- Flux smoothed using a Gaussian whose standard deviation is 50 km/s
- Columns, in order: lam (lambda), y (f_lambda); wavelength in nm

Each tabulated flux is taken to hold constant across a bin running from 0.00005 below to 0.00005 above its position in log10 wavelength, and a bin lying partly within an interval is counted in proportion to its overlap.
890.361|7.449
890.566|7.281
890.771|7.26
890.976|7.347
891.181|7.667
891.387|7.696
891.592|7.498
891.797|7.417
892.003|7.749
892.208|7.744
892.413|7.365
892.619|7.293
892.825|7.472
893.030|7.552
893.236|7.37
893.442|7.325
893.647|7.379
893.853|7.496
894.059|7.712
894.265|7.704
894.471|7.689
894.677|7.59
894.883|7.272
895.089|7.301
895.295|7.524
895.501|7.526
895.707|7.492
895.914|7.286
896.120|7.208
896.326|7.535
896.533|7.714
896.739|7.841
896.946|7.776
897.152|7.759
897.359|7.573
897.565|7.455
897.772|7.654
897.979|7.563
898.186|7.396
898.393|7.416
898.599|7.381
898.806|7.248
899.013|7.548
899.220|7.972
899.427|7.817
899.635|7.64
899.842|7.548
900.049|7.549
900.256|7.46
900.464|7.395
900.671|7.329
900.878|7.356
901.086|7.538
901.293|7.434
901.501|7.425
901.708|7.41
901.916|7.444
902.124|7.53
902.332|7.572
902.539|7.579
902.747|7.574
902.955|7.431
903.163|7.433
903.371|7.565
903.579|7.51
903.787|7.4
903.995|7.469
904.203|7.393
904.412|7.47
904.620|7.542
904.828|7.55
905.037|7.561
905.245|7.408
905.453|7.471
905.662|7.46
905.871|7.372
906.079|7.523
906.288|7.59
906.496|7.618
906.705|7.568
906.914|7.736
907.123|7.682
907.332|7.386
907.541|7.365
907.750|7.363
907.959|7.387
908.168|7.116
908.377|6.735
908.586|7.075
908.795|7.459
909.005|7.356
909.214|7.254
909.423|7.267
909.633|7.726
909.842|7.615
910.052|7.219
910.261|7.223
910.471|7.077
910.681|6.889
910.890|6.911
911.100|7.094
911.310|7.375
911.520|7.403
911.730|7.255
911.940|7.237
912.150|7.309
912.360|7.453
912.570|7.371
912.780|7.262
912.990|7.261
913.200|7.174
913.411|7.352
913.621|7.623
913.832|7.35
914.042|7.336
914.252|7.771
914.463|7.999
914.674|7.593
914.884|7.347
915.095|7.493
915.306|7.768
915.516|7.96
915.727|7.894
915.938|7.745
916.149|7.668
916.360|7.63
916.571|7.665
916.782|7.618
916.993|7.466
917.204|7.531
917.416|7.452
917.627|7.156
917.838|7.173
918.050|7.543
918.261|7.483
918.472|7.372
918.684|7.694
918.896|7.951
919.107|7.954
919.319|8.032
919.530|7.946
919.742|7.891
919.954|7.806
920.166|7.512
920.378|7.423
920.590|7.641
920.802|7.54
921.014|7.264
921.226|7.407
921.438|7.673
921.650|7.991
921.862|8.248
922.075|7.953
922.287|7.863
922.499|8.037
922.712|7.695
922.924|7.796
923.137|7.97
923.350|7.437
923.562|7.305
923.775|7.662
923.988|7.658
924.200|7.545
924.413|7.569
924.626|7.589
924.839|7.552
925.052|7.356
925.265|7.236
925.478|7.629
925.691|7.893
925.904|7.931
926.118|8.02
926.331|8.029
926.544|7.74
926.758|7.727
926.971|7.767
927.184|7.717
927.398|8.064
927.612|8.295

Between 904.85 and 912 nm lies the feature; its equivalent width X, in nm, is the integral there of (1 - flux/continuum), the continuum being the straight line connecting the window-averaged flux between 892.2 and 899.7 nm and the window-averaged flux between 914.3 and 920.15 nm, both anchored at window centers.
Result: 0.24 nm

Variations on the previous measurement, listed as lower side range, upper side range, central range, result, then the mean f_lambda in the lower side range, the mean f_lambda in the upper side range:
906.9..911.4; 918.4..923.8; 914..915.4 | -0.026 nm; 7.28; 7.74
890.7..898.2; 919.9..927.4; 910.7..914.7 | 0.141 nm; 7.52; 7.7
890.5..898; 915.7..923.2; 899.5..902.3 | 0.032 nm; 7.52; 7.68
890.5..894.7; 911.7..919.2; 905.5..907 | -0.006 nm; 7.5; 7.53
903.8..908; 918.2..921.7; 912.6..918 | 0.063 nm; 7.49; 7.68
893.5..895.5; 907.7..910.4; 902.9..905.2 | -0.036 nm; 7.52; 7.29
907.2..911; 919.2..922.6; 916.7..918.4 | 0.043 nm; 7.25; 7.77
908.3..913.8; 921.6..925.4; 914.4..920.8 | -0.131 nm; 7.27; 7.69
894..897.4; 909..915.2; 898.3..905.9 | -0.016 nm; 7.56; 7.35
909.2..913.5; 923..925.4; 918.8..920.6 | -0.087 nm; 7.27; 7.54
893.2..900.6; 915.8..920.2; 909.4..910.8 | 0.057 nm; 7.53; 7.64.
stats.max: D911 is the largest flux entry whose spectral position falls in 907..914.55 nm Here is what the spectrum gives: 7.999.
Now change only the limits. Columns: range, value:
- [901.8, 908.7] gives 7.736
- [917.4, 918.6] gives 7.543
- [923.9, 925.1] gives 7.658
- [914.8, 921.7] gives 8.032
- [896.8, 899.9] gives 7.972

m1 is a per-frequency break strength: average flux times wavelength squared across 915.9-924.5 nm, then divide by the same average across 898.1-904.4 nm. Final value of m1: 1.07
